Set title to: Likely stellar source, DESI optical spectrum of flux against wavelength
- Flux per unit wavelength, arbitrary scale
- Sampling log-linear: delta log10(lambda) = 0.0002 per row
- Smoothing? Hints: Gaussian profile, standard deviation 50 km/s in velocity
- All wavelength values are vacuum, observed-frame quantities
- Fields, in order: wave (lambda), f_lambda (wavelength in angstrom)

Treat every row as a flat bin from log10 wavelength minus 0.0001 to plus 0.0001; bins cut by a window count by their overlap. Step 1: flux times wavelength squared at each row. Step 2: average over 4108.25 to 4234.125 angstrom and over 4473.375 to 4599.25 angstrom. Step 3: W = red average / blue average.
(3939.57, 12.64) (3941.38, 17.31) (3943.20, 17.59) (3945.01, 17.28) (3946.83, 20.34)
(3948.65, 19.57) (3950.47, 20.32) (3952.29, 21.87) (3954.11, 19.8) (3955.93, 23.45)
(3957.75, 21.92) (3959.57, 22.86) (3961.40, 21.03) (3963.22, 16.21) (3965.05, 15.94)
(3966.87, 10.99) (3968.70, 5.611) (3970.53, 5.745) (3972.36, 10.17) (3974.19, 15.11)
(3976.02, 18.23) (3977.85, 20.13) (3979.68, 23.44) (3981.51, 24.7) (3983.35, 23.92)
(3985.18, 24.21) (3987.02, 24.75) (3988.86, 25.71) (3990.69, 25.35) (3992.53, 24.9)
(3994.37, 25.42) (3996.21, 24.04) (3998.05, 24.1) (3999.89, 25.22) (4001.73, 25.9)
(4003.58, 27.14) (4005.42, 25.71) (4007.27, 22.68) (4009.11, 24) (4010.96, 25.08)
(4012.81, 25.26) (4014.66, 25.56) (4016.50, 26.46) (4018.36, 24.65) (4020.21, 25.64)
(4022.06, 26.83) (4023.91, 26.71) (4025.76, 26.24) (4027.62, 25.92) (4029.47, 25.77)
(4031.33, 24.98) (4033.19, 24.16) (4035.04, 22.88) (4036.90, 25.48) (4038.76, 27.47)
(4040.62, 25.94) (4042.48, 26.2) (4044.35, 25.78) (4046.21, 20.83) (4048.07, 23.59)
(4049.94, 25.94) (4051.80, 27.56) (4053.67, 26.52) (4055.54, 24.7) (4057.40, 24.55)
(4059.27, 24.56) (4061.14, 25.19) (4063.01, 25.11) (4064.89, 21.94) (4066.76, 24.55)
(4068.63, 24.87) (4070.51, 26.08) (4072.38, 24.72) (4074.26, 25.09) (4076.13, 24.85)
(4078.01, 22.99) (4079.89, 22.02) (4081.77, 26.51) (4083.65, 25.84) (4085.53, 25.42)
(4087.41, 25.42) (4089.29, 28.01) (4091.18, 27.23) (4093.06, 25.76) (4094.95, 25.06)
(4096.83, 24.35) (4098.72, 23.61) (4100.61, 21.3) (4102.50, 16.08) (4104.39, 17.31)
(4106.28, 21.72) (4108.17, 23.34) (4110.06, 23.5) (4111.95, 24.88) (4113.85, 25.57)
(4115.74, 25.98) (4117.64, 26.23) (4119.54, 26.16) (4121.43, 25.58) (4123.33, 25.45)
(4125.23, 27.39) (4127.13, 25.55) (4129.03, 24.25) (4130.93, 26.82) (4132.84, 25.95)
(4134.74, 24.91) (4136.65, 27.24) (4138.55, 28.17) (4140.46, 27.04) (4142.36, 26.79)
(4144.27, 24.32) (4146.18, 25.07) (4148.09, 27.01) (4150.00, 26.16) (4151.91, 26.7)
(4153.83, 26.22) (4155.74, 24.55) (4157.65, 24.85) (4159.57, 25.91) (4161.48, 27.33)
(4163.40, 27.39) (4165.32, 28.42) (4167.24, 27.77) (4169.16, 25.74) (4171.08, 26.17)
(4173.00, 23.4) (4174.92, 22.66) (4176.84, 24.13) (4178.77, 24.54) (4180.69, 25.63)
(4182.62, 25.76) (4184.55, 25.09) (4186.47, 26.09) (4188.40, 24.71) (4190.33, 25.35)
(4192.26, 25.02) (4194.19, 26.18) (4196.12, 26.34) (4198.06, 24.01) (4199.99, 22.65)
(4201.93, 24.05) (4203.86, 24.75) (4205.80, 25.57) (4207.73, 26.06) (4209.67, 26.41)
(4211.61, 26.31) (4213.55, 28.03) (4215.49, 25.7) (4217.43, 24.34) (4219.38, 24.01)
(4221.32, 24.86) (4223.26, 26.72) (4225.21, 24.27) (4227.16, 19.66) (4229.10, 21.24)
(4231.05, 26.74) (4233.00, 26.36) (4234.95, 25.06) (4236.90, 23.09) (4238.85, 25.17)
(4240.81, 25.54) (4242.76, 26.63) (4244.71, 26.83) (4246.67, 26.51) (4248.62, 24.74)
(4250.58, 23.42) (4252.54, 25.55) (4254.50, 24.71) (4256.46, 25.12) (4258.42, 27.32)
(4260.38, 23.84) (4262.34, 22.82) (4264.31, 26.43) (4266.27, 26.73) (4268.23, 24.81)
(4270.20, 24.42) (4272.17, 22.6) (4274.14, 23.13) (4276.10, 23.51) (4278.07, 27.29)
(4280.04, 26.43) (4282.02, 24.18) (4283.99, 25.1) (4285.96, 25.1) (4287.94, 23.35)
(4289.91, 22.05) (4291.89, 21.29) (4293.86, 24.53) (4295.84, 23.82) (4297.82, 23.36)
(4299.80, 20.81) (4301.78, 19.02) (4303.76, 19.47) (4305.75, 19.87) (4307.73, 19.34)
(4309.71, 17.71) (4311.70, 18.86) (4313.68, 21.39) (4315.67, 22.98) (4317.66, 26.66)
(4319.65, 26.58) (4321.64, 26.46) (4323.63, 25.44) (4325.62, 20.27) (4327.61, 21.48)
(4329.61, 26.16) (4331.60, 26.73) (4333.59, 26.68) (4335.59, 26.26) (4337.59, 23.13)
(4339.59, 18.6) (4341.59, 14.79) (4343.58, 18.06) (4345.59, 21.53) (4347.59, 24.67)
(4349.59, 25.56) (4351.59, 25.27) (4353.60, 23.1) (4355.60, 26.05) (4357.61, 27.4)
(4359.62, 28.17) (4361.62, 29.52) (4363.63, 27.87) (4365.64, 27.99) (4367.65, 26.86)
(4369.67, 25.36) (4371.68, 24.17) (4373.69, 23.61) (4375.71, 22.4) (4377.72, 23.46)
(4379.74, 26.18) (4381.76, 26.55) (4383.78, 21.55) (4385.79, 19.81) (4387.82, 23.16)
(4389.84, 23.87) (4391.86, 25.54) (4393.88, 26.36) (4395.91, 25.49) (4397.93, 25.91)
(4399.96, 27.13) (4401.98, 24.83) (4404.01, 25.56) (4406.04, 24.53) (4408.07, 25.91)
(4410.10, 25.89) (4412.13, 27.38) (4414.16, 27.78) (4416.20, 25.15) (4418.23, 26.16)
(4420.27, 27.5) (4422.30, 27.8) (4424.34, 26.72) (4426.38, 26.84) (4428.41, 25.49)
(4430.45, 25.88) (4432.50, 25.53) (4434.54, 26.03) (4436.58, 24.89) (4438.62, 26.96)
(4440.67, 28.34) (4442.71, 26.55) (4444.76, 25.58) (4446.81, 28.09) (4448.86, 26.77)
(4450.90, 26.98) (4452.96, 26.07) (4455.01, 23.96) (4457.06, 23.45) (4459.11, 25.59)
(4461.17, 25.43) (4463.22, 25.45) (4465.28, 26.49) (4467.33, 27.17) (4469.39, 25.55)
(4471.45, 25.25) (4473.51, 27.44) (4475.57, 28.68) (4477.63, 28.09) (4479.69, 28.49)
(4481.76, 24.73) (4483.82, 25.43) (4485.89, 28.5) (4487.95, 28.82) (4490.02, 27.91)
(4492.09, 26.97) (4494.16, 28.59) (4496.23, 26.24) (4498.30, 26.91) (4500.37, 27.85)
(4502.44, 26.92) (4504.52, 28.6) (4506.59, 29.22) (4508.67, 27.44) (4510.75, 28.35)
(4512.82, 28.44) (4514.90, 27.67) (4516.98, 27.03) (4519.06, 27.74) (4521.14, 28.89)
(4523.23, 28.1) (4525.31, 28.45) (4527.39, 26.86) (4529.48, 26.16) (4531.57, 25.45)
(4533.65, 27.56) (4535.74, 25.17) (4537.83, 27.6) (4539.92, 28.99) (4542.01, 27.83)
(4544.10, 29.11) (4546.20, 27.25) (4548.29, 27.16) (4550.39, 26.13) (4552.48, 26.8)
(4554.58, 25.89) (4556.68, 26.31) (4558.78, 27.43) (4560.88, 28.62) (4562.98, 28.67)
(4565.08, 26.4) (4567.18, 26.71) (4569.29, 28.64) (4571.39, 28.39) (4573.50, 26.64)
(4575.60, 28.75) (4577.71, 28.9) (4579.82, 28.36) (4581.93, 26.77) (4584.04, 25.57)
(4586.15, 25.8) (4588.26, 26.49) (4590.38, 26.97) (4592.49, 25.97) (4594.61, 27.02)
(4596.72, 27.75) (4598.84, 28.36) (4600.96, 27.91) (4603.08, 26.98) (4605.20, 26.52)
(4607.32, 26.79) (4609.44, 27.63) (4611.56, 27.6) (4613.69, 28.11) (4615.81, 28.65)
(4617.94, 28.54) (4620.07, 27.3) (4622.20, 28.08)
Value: 1.3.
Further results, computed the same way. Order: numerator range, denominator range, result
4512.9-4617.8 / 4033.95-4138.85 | 1.38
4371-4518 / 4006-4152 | 1.24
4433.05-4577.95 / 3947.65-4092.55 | 1.45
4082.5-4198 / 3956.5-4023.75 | 1.24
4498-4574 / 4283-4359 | 1.32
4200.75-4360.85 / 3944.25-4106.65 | 1.17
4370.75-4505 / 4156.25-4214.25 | 1.15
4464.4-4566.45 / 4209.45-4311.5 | 1.28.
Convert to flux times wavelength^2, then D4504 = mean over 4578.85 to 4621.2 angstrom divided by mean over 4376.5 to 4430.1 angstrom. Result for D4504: 1.2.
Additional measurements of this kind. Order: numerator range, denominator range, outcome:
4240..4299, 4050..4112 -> 1.11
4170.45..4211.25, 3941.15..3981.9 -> 1.58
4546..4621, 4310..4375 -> 1.26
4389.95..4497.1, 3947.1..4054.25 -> 1.43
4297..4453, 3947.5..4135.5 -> 1.22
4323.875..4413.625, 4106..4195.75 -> 1.06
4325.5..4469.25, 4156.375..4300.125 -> 1.10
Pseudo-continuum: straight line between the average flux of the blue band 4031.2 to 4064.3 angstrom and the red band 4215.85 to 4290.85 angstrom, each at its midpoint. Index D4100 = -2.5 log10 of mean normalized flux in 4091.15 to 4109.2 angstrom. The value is 0.12 mag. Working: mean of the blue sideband 25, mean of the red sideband 24.7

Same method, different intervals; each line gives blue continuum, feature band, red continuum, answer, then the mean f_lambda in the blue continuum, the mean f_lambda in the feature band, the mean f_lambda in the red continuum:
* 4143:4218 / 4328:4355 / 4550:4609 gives 0.137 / 25.6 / 23.1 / 27.2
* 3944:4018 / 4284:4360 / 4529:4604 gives 0.083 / 21.3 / 22.9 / 27.2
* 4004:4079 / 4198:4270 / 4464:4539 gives 0.042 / 25.1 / 25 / 27.4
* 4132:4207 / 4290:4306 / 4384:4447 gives 0.189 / 25.6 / 21.6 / 25.8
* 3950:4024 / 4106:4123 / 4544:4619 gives -0.086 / 21.8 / 24.9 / 27.4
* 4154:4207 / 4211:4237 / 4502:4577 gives 0.036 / 25.4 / 24.8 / 27.5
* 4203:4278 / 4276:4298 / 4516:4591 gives 0.049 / 25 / 24.2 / 27.3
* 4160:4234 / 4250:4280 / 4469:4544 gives 0.038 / 25.3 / 24.9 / 27.5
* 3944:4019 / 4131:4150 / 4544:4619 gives -0.149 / 21.3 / 26.3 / 27.4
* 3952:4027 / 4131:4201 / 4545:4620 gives -0.092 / 22.1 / 25.7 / 27.3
